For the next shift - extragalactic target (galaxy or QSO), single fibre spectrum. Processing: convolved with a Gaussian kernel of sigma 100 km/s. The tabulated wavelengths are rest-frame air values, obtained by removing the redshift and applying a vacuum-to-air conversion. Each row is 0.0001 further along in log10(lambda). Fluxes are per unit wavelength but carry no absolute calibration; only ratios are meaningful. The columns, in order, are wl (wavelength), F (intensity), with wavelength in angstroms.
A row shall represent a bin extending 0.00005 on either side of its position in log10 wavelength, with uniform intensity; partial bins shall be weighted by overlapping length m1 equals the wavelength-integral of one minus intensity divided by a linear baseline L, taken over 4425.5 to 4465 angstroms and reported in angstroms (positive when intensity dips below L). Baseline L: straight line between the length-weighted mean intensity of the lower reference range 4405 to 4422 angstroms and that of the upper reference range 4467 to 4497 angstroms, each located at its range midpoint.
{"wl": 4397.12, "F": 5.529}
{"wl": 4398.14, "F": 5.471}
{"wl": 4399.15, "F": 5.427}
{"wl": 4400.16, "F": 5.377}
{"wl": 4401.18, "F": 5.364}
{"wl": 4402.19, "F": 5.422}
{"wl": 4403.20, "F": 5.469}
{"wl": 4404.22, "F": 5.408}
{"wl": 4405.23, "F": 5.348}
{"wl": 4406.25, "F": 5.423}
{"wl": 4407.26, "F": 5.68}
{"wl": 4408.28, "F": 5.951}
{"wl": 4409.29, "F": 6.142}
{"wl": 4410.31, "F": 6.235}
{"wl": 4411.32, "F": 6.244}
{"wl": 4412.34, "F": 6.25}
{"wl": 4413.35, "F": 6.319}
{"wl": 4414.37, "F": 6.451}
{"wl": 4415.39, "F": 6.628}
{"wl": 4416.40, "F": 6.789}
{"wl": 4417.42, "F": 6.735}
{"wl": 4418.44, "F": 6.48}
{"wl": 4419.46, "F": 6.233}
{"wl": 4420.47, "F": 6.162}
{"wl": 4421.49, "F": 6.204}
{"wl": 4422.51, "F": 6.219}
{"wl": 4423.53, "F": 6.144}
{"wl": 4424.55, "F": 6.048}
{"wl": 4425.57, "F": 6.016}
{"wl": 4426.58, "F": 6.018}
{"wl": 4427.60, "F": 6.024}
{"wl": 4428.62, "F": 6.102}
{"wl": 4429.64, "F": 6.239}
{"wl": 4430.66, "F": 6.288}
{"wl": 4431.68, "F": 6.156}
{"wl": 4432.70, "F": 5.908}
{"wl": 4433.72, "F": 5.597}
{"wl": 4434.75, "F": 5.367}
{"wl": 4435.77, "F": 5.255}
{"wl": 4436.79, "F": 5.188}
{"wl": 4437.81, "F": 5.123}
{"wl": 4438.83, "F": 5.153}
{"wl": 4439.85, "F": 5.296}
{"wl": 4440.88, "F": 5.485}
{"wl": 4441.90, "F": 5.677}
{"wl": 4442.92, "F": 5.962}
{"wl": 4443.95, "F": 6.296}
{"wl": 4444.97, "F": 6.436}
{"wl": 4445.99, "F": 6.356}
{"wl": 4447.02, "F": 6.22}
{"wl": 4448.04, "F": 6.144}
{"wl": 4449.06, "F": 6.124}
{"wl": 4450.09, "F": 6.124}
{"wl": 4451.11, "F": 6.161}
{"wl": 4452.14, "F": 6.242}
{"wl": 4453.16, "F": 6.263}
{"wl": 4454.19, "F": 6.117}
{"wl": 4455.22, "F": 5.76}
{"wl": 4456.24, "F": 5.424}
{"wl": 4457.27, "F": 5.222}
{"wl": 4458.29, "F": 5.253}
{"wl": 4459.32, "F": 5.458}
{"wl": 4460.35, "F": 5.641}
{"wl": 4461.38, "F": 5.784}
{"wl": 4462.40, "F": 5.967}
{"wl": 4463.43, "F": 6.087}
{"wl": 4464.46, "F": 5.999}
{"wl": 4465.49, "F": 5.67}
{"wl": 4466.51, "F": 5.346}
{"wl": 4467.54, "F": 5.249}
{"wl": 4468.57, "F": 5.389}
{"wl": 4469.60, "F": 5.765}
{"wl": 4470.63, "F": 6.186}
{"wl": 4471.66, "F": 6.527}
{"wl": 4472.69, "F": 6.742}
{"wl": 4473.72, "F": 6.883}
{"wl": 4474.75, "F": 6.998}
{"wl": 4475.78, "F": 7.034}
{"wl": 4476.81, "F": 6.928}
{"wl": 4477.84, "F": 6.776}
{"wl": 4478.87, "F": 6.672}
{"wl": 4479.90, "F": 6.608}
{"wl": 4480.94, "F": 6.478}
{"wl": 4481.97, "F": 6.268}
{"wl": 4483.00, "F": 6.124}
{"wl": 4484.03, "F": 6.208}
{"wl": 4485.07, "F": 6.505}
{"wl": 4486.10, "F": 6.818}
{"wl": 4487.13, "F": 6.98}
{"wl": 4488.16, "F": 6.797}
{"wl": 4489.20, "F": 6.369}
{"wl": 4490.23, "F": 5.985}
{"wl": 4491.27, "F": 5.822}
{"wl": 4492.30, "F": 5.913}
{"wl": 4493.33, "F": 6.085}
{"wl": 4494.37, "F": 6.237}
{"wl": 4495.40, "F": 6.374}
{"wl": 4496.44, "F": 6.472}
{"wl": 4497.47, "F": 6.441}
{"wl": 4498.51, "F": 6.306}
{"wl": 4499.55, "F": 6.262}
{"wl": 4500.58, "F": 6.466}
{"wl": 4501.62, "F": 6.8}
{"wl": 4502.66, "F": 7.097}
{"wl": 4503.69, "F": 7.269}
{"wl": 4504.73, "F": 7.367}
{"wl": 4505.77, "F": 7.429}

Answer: 2.8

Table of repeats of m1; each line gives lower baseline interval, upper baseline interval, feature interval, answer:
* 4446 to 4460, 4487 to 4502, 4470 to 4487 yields -1.2 angstroms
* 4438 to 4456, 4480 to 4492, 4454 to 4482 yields 0.6 angstroms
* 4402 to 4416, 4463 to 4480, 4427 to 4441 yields 1.0 angstroms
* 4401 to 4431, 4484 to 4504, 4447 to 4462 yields 1.0 angstroms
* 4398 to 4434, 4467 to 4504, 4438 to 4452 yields 0.5 angstroms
